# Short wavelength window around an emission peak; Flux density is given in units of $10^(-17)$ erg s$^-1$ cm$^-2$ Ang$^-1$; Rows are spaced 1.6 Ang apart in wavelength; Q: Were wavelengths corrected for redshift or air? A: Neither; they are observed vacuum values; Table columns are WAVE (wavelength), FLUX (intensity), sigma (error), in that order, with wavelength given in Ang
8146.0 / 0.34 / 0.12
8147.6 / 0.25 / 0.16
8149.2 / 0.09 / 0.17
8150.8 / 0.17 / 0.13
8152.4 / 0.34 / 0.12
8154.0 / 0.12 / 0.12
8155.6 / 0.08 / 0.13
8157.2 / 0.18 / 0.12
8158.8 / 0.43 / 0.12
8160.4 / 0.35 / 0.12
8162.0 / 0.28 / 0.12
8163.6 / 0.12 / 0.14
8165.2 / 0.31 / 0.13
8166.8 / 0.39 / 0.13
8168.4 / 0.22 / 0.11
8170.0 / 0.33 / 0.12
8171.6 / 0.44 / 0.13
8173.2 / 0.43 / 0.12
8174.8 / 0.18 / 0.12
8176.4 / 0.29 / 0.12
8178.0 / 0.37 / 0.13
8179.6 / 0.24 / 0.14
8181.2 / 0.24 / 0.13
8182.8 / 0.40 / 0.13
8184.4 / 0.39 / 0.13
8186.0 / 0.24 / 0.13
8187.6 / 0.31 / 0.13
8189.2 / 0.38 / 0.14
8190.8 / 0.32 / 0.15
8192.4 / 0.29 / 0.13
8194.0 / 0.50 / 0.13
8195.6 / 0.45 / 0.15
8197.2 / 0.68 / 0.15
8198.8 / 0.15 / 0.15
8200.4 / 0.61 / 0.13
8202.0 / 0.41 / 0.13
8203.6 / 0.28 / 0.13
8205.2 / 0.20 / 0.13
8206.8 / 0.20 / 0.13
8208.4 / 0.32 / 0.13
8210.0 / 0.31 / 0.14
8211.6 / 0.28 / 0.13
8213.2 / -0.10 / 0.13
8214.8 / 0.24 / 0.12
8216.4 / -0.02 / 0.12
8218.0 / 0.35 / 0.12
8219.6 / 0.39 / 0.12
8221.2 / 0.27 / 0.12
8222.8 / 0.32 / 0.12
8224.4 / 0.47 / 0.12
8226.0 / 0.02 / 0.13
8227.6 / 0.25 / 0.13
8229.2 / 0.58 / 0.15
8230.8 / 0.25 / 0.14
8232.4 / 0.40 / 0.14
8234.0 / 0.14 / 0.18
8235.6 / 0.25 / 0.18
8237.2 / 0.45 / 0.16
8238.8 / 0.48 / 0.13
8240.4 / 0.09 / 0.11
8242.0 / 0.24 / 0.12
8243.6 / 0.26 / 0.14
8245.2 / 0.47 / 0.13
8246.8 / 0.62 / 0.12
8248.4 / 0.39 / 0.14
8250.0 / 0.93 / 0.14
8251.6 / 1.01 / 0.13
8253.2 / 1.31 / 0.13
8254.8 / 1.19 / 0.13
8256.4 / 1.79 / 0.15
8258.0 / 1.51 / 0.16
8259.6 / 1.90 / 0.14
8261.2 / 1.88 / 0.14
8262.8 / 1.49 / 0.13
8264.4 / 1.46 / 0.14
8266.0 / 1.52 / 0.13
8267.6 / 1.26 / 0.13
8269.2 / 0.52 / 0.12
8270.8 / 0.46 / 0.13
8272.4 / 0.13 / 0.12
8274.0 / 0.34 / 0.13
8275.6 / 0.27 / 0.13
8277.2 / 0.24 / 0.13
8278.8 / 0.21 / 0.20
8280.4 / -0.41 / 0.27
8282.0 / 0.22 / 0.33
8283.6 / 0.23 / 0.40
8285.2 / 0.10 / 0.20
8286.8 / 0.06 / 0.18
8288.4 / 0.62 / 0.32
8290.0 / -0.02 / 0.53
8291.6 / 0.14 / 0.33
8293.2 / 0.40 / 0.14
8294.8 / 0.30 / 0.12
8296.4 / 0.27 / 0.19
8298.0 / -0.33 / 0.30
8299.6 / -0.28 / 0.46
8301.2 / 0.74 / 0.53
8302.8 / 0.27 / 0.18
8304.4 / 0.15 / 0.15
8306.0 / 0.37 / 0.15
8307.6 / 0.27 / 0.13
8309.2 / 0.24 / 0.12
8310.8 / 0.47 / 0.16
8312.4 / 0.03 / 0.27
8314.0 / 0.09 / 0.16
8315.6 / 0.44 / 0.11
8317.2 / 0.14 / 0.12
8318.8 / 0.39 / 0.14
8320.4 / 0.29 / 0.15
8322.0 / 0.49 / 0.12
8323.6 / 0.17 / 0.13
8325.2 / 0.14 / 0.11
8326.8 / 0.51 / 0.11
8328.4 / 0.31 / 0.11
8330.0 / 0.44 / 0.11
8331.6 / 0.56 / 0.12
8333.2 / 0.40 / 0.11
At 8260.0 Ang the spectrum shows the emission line [O II] 3727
